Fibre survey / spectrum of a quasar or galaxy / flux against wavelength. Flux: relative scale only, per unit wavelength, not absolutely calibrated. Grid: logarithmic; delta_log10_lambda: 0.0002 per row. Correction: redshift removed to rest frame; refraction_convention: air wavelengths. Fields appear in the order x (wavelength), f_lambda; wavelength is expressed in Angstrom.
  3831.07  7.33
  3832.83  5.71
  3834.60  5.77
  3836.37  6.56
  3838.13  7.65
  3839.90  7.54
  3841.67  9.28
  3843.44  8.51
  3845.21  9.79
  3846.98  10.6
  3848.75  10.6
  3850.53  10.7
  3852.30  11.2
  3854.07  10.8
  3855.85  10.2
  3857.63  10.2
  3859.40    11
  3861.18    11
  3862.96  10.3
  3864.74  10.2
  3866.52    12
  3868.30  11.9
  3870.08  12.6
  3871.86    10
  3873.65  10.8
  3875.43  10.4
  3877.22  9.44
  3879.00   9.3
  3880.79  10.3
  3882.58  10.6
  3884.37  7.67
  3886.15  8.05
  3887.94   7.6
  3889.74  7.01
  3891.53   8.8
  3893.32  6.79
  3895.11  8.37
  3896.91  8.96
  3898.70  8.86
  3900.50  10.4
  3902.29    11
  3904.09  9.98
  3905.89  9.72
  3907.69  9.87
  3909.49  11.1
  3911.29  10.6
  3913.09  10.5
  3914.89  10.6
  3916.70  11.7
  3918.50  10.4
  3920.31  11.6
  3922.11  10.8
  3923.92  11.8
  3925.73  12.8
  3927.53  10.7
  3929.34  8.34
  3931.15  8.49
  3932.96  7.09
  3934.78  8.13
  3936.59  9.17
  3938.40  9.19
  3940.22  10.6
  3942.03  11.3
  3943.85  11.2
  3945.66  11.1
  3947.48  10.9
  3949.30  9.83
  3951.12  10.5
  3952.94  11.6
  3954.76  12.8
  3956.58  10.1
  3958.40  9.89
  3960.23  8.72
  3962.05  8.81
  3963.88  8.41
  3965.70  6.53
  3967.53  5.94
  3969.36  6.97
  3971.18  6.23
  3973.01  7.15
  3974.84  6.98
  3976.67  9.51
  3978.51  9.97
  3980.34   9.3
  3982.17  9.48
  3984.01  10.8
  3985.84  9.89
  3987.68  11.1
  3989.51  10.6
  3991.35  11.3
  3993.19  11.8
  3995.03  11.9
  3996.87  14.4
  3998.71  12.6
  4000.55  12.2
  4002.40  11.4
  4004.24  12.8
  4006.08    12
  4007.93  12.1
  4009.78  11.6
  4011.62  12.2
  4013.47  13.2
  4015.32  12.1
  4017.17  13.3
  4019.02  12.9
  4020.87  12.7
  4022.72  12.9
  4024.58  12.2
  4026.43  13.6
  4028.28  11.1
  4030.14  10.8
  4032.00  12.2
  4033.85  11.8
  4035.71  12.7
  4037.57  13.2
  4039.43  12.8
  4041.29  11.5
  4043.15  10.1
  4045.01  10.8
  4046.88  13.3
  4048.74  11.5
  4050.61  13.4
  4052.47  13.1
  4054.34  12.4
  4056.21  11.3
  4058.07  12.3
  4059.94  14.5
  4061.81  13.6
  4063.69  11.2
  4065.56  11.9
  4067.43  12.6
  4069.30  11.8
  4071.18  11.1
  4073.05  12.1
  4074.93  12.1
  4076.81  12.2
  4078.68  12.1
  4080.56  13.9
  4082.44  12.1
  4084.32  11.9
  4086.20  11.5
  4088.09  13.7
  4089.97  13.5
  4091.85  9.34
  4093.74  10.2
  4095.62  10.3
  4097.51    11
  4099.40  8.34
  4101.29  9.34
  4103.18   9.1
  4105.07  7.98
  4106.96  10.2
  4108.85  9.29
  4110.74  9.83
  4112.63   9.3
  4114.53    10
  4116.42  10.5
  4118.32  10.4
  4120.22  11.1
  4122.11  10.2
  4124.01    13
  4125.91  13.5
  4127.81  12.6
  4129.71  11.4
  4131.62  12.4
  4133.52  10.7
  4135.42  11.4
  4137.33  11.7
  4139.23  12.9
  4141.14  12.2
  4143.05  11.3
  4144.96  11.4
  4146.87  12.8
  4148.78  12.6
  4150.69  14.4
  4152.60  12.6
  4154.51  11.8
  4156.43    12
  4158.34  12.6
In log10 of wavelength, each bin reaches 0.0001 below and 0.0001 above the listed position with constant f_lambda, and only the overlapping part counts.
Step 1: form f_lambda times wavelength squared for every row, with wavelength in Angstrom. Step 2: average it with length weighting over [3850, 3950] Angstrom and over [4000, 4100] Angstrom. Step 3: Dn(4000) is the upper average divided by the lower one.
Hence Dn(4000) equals 1.29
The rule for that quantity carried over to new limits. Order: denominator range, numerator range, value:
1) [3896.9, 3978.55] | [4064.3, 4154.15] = 1.28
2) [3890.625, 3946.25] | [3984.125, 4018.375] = 1.25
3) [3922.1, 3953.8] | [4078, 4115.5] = 1.13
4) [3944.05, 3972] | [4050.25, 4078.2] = 1.40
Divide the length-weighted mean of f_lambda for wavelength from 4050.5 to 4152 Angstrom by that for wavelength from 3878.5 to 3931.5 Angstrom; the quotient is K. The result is 1.2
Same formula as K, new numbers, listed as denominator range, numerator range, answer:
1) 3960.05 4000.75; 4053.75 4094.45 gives 1.27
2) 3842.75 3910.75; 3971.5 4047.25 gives 1.16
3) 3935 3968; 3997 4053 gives 1.25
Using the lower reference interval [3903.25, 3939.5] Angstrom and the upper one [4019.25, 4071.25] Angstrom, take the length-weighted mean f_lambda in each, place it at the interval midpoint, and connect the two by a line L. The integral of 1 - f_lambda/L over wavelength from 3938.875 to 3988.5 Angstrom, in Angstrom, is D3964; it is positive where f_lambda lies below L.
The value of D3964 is 6.3 Angstrom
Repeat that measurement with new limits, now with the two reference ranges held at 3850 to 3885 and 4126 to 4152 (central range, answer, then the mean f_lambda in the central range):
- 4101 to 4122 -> 4.0 Angstrom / 9.77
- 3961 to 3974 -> 4.7 Angstrom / 7.17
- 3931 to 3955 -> 1.9 Angstrom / 10.1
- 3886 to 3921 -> 3.7 Angstrom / 9.62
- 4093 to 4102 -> 1.6 Angstrom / 9.84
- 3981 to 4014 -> -1.1 Angstrom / 11.7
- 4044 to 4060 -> -1.0 Angstrom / 12.4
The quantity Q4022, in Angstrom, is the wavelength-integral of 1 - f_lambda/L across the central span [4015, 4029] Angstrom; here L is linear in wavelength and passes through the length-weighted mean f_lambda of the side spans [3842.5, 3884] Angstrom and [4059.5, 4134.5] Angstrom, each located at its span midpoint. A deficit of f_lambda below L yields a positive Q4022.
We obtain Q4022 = -2.1 Angstrom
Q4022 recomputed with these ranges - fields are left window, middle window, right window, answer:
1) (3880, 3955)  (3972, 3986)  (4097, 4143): 1.51 Angstrom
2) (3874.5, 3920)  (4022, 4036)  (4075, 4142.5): -2.12 Angstrom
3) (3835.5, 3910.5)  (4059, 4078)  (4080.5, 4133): -2.89 Angstrom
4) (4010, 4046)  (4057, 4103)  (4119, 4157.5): 1.61 Angstrom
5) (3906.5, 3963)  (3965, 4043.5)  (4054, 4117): -2.41 Angstrom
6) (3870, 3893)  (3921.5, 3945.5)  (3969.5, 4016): -0.01 Angstrom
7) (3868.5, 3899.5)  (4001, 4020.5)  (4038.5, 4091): -1.70 Angstrom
